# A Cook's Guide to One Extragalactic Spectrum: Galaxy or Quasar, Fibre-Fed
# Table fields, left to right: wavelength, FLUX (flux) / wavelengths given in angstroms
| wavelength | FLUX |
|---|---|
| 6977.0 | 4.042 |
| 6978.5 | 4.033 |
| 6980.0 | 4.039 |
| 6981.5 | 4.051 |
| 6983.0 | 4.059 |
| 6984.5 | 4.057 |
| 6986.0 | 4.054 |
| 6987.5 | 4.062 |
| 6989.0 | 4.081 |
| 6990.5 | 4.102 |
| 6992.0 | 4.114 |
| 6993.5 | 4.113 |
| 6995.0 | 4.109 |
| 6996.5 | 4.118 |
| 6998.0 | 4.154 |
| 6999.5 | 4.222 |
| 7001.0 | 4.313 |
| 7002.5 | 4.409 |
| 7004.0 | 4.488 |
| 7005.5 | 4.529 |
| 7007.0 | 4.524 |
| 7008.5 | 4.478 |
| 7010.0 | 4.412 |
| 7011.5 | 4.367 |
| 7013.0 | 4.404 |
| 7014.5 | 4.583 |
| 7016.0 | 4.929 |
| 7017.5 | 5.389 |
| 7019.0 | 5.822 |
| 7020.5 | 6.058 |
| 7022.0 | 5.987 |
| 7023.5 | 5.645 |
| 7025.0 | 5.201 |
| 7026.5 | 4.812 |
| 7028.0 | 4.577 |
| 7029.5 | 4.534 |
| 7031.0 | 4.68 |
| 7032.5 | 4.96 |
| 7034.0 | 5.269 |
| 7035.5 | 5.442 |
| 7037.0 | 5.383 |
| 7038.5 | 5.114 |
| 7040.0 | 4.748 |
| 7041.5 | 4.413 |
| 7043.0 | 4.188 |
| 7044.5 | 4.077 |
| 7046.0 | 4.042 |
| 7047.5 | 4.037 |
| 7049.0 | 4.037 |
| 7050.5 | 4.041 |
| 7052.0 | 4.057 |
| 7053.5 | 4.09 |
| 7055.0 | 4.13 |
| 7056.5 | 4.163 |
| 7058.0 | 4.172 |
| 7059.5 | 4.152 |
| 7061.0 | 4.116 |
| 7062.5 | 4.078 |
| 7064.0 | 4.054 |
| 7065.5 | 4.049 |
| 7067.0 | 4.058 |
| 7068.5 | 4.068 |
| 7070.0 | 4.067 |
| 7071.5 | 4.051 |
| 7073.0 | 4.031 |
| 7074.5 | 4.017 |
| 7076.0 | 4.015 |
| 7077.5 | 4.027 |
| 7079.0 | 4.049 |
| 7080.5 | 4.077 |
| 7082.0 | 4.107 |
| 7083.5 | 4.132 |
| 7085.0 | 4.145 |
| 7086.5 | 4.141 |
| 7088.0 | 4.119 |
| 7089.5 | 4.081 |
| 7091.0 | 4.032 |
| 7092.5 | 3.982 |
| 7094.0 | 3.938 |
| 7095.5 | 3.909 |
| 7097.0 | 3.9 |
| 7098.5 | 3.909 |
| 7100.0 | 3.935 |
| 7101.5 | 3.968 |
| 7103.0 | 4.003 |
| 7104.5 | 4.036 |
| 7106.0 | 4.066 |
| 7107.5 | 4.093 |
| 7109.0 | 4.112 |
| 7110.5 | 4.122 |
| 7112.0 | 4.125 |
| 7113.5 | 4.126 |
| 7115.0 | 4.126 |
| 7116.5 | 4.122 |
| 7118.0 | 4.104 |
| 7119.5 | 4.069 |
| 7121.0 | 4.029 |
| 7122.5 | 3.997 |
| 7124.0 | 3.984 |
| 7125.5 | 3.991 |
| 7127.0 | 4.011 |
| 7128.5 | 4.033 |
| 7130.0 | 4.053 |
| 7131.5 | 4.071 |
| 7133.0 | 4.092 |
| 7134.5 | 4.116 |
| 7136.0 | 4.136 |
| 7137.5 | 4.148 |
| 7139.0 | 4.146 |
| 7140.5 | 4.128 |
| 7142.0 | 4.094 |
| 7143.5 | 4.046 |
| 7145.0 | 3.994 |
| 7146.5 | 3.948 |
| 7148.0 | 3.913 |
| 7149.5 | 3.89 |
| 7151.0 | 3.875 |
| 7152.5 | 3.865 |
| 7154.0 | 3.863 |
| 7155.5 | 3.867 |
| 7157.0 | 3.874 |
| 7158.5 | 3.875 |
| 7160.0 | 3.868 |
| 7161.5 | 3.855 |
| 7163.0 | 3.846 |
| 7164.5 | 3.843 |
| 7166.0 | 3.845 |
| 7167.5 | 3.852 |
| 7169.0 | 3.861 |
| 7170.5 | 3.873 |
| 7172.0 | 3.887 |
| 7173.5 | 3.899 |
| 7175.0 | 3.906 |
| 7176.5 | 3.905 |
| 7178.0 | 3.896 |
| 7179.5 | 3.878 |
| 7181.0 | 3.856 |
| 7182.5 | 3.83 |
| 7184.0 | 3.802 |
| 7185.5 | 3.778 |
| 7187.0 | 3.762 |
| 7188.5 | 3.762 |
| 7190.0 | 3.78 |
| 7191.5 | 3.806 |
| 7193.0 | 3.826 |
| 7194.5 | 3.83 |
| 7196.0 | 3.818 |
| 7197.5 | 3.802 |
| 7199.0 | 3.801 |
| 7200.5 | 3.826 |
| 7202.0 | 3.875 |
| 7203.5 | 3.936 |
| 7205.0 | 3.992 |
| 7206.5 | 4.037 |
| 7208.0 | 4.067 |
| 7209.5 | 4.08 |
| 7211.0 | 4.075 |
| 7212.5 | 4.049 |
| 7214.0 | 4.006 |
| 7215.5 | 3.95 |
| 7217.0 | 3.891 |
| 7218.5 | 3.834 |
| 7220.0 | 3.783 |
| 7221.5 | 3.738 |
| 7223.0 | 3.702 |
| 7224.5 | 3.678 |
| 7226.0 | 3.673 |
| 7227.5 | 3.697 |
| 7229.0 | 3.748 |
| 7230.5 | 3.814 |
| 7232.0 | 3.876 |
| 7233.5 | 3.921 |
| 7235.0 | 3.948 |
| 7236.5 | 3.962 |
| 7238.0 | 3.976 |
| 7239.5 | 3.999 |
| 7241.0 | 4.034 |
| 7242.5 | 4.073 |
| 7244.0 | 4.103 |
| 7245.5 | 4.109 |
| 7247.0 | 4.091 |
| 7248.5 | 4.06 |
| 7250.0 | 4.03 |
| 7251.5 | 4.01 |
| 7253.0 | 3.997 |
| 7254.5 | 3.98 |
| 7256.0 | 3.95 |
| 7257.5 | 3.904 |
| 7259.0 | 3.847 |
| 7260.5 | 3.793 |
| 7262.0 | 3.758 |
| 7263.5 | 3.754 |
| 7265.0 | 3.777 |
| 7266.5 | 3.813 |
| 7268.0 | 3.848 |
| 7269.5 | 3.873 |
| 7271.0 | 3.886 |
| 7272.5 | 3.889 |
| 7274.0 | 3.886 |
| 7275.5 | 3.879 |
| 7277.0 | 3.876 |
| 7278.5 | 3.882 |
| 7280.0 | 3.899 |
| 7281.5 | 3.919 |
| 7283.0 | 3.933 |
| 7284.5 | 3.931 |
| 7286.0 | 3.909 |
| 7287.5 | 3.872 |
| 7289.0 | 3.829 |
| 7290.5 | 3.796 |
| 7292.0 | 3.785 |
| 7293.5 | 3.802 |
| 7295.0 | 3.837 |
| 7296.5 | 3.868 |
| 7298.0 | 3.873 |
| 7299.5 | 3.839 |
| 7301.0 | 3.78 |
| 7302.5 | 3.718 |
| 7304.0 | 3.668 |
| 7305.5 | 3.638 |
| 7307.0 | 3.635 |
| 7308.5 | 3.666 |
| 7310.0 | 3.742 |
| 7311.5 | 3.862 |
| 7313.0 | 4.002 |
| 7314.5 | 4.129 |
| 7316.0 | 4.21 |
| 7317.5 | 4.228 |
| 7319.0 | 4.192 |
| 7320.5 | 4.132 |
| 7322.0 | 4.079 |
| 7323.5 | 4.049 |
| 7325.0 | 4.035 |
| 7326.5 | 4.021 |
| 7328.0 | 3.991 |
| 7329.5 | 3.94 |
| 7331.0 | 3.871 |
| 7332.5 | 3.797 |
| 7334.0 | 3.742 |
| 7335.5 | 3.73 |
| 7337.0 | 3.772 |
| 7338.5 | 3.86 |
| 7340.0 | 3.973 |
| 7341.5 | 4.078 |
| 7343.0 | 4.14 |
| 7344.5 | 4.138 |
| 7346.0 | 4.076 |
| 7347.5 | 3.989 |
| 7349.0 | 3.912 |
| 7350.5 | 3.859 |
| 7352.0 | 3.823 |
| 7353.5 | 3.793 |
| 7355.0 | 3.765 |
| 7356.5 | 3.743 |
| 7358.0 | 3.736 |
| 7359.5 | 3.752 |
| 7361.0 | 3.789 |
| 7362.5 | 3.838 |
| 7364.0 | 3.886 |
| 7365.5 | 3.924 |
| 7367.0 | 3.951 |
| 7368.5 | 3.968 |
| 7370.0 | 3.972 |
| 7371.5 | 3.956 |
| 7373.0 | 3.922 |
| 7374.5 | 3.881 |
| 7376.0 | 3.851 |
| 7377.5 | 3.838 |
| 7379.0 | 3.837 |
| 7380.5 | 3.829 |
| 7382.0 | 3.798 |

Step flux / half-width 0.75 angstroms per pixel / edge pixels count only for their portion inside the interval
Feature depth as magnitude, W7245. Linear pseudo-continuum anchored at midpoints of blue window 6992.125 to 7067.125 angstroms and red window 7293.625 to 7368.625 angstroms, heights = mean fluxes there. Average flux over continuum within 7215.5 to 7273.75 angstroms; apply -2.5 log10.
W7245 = 0.053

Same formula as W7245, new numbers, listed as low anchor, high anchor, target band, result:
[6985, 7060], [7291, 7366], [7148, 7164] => 0.11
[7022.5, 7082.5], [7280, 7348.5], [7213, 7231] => 0.08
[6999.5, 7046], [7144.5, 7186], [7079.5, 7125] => 0.06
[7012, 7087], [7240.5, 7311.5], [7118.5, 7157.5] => 0.06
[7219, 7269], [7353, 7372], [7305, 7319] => -0.01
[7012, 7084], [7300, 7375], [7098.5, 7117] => 0.08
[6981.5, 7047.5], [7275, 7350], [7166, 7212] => 0.09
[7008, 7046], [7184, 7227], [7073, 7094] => 0.13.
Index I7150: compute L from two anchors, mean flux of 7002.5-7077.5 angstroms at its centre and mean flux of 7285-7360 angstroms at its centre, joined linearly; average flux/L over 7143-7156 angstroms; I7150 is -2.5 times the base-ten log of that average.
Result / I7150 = 0.10 mag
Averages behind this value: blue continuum 4.54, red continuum 3.89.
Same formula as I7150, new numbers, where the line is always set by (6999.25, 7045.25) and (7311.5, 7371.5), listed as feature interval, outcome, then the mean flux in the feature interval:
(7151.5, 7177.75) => 0.15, 3.87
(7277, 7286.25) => 0.06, 3.91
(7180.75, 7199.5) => 0.15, 3.8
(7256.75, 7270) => 0.09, 3.82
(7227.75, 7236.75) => 0.10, 3.86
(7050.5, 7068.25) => 0.16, 4.1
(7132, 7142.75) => 0.10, 4.12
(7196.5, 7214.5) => 0.10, 3.96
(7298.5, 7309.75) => 0.09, 3.71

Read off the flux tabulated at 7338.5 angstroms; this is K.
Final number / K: 3.86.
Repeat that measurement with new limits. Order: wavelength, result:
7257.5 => 3.904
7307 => 3.635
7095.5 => 3.909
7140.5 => 4.128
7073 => 4.031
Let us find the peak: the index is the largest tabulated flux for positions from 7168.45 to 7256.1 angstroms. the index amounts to 4.109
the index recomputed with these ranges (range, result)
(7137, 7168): 4.148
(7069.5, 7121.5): 4.145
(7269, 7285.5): 3.933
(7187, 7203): 3.875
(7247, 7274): 4.091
